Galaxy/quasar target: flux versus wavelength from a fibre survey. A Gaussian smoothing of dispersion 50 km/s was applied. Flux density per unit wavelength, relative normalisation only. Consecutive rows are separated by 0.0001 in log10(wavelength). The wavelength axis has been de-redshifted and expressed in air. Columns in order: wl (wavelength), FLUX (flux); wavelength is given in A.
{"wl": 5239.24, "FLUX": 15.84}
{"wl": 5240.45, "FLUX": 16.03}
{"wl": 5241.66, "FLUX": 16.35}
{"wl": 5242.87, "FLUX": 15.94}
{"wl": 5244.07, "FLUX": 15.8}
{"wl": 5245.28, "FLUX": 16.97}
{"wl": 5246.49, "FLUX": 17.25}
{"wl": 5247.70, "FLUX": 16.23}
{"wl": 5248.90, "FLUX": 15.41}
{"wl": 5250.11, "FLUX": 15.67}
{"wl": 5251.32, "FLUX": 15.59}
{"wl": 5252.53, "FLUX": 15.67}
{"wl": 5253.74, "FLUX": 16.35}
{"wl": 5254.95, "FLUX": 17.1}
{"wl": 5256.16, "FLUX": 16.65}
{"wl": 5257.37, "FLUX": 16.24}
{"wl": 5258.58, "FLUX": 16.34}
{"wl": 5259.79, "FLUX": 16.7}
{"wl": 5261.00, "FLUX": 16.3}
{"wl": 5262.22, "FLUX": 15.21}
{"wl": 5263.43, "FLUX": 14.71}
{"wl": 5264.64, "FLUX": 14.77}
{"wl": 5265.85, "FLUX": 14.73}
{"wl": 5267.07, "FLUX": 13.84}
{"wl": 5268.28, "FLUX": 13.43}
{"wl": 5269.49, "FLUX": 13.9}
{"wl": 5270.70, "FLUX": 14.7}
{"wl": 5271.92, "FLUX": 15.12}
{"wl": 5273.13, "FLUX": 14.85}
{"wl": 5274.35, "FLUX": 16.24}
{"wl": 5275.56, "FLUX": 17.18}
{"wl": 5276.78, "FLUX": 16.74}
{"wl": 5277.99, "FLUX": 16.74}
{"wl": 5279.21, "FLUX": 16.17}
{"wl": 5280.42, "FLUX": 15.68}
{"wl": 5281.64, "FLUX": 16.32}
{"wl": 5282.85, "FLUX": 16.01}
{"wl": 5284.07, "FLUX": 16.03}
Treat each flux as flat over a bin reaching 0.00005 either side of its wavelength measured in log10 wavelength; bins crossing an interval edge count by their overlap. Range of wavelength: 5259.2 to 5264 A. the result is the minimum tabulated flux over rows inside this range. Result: 14.71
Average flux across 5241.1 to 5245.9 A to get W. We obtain 16.3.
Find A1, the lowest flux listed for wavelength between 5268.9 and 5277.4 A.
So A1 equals 13.9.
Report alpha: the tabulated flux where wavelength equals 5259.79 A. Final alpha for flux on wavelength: 16.7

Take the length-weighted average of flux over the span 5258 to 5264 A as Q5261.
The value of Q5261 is 15.8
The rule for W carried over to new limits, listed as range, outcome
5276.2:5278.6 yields 16.8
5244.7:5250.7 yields 16.3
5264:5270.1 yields 14.2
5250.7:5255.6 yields 16.2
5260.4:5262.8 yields 15.7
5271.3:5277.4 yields 16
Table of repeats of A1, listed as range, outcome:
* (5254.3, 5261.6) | 16.24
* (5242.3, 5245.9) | 15.8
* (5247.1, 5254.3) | 15.41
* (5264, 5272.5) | 13.43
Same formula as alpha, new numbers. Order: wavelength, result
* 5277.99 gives 16.74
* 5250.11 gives 15.67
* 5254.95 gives 17.1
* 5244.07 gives 15.8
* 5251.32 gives 15.59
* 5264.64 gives 14.77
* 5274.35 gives 16.24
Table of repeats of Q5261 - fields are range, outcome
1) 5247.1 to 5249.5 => 15.9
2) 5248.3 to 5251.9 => 15.6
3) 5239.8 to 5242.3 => 16.1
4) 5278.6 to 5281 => 16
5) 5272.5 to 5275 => 15.6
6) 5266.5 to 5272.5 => 14.2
